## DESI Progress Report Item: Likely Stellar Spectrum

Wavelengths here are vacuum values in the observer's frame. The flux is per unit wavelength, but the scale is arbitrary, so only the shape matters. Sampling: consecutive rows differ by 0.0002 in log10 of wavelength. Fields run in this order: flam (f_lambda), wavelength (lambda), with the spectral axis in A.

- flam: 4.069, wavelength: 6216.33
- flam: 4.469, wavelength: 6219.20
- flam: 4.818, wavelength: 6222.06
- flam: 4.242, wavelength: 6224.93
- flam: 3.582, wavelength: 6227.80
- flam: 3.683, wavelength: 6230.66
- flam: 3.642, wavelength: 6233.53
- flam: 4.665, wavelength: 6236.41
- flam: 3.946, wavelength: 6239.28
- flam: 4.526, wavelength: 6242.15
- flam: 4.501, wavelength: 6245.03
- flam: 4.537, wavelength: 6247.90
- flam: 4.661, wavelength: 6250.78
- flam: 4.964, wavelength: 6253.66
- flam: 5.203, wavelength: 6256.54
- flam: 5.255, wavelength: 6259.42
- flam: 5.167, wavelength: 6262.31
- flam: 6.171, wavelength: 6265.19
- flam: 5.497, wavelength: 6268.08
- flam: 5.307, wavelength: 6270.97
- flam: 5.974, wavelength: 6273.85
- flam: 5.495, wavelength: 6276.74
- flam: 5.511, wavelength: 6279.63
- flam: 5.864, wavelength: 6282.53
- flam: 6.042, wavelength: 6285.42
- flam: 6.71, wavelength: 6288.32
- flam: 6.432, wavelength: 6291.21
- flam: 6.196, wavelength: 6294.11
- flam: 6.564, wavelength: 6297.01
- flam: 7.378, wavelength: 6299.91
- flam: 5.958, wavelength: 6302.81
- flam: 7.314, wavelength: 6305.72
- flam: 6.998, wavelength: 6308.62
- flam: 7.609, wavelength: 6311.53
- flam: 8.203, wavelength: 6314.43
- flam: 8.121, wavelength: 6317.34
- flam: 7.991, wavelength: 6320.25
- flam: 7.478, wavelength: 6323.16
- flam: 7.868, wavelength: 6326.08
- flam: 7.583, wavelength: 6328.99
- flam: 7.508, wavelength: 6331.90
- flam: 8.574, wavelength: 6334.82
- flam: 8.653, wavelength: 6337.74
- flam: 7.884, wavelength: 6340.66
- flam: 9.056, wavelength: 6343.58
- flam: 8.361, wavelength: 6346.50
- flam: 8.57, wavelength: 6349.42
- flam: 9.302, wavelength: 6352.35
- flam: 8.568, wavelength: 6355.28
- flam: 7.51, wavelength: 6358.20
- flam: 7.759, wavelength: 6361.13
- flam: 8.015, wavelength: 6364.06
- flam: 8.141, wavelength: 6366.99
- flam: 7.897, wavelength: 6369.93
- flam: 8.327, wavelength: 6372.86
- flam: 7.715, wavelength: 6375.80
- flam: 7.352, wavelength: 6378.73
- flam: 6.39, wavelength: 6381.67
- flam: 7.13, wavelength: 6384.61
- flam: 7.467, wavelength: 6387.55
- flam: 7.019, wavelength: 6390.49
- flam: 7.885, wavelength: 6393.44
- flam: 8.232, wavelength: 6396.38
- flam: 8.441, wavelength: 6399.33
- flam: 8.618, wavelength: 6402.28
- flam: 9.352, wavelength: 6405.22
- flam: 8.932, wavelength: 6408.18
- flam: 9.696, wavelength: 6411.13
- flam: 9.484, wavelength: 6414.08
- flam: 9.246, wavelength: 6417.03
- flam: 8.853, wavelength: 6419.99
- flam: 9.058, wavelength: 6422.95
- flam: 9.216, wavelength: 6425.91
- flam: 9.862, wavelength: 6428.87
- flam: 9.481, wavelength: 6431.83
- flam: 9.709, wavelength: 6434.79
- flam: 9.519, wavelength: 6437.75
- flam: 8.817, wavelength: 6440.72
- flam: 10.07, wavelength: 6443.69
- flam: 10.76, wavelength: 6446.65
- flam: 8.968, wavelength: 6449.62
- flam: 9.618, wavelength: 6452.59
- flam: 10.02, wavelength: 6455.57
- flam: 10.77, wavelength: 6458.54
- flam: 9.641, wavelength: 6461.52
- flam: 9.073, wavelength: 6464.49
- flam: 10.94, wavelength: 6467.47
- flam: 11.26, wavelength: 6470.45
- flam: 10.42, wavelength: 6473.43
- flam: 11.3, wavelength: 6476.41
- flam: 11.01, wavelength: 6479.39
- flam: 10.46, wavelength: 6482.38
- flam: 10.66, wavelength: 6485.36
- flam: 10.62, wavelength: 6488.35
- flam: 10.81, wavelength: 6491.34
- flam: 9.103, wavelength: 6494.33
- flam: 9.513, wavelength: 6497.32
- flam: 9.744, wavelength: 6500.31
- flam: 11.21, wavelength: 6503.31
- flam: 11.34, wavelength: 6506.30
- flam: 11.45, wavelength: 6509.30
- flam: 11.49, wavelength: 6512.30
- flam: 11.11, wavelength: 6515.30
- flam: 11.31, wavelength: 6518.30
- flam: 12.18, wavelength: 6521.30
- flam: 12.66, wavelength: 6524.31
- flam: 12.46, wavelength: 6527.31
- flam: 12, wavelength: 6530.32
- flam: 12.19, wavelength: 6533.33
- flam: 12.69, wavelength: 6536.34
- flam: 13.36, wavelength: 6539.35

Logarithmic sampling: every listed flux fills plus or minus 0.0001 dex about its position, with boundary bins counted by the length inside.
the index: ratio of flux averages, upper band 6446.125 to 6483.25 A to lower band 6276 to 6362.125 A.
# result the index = 1.38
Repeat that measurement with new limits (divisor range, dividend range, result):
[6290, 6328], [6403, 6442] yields 1.29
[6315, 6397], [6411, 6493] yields 1.26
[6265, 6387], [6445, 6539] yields 1.49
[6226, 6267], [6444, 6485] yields 2.24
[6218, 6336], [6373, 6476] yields 1.54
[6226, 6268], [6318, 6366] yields 1.76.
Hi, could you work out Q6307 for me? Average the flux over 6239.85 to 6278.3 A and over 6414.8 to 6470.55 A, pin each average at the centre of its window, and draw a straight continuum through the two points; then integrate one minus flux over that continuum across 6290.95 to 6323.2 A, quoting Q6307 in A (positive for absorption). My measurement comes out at -4.4 A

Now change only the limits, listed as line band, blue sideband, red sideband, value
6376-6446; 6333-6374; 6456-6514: 4.70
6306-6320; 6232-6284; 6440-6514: -2.91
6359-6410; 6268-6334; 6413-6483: 3.78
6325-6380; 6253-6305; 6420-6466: -4.35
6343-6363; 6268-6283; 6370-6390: -4.24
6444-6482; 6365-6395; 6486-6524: -2.16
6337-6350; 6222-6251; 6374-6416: -3.09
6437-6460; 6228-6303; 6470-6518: -0.41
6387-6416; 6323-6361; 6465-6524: 2.21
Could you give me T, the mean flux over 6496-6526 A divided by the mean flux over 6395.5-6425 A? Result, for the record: 1.2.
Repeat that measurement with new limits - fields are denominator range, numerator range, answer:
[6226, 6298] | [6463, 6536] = 2.13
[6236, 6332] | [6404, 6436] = 1.52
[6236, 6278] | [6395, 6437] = 1.81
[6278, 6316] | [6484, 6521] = 1.61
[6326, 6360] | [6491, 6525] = 1.32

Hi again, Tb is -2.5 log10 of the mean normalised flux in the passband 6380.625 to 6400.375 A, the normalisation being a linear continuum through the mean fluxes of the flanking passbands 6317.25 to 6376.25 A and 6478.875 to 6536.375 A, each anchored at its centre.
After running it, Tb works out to 0.19 mag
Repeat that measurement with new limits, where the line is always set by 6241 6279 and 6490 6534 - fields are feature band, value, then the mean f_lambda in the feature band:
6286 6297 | -0.086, 6.43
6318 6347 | -0.169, 8.09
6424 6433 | -0.032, 9.5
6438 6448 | -0.028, 9.83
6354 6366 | -0.054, 7.97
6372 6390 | 0.103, 7.35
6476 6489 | -0.027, 10.8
